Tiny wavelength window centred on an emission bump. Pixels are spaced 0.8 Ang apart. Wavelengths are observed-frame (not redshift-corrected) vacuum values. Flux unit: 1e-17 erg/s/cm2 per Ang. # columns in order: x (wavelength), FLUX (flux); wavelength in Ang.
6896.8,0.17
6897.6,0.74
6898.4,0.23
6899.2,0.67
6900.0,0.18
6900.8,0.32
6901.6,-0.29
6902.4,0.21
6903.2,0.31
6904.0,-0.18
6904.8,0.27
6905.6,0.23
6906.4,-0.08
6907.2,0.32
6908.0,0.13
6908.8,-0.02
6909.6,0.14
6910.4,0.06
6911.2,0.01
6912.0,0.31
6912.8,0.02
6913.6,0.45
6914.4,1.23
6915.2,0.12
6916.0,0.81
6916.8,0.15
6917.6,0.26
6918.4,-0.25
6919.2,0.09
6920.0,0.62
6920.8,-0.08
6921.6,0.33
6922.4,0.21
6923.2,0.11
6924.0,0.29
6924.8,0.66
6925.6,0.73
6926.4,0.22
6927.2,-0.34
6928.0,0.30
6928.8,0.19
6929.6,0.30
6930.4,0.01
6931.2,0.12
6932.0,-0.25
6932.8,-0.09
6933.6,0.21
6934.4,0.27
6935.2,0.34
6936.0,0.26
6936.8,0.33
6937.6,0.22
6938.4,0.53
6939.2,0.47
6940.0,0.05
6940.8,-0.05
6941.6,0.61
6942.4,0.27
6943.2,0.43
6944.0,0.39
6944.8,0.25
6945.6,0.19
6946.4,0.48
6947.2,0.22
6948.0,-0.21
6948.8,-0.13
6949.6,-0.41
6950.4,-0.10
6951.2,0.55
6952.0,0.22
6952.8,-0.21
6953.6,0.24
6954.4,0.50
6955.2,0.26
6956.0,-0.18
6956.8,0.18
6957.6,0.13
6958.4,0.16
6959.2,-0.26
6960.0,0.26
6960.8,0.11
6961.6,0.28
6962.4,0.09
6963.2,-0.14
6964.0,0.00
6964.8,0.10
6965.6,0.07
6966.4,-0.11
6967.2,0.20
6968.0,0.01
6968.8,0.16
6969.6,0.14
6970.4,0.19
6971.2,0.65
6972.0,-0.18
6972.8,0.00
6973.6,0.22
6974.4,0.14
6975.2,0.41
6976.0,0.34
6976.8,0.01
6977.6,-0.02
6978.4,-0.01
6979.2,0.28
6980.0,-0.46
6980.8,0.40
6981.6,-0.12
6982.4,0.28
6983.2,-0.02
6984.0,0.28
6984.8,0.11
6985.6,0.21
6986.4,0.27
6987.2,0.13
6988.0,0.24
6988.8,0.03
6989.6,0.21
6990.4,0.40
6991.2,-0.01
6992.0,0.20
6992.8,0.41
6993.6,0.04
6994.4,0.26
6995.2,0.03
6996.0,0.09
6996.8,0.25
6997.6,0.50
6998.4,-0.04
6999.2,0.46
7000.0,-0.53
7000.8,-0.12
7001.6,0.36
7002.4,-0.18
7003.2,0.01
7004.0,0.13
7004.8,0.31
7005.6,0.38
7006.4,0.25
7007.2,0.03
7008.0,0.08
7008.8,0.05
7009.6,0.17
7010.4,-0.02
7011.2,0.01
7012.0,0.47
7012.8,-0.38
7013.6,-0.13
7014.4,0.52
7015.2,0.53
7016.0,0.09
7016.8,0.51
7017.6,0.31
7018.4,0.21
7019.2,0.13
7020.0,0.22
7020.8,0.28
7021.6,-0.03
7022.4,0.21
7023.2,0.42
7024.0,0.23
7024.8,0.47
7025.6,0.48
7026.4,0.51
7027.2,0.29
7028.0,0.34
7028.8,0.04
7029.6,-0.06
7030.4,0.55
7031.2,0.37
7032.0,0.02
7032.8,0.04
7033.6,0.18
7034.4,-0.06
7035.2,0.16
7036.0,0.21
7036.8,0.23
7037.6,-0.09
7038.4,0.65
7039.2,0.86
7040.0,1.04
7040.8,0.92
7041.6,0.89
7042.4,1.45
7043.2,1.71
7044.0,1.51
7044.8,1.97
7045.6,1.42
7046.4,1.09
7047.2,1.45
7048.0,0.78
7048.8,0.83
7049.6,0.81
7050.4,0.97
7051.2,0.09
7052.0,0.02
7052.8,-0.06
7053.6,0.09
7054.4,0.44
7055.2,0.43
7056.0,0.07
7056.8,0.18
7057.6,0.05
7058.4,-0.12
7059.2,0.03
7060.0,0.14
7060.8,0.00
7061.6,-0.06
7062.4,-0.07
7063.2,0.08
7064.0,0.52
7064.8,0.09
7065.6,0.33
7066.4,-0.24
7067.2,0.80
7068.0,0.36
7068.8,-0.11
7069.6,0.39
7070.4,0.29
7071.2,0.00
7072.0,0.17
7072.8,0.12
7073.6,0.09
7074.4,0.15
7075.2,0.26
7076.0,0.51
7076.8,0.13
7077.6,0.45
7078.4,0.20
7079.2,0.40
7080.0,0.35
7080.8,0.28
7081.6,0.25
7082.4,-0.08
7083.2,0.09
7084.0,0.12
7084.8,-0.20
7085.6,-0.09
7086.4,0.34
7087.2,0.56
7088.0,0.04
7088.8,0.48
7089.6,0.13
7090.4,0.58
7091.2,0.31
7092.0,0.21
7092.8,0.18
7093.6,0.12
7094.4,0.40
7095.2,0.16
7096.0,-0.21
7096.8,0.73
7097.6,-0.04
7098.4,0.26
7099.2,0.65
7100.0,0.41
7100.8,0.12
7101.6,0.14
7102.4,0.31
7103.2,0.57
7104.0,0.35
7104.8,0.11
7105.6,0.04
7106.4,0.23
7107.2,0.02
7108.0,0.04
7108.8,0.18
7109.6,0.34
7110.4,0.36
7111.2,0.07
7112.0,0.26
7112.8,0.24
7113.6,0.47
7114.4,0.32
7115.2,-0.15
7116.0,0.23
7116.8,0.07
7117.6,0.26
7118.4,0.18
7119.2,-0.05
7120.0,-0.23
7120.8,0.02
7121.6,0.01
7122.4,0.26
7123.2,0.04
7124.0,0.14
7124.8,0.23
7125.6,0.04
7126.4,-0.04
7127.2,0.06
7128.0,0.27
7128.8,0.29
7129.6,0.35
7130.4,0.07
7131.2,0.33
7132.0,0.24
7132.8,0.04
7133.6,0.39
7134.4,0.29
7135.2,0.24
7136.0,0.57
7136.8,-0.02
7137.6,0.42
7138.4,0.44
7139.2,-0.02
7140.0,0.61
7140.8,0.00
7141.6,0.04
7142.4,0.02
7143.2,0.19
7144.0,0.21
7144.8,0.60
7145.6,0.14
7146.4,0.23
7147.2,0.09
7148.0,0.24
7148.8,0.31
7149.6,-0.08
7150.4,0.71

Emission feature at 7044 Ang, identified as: [O II]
